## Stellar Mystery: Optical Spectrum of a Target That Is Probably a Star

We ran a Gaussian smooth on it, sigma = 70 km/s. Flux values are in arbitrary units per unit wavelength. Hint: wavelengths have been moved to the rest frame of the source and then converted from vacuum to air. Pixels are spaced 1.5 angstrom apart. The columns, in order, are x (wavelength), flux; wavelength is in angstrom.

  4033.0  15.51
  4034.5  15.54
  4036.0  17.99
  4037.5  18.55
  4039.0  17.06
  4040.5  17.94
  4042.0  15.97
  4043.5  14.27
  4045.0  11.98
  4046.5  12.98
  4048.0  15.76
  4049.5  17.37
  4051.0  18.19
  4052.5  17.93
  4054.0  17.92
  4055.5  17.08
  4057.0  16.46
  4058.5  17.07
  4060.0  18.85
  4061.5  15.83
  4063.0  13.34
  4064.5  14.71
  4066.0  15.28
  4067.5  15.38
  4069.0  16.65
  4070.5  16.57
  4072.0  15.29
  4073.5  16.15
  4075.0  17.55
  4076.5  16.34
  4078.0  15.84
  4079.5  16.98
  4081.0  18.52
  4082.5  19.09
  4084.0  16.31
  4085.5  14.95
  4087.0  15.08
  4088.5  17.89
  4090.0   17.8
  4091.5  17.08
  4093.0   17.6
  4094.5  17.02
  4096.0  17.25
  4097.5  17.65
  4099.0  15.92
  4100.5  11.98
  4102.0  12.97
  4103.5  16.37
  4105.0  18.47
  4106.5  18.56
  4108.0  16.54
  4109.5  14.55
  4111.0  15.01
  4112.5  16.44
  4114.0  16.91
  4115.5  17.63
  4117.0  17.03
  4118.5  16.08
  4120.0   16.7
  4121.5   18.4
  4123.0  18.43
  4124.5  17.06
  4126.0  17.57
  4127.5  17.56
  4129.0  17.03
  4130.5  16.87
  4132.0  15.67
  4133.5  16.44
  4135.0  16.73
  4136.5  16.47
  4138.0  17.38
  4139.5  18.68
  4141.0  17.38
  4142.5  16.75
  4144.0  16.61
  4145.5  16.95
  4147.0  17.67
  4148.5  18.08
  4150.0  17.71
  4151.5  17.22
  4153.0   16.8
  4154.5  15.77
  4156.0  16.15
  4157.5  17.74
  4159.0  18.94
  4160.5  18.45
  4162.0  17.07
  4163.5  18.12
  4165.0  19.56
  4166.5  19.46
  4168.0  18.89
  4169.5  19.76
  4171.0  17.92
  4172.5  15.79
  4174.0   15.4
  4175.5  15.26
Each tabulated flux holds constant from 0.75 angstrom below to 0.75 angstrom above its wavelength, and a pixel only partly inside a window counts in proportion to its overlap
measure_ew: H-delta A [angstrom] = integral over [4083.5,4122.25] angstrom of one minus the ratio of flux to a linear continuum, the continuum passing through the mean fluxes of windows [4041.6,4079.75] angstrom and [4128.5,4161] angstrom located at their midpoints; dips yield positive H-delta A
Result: 0.32 angstrom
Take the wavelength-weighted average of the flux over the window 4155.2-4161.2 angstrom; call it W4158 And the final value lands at 17.8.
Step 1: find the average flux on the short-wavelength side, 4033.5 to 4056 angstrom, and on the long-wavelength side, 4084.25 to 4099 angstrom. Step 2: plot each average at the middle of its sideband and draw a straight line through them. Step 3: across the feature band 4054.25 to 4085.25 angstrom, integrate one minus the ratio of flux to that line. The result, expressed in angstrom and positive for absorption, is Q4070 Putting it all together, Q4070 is 0.35 angstrom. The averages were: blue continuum 16.4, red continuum 16.9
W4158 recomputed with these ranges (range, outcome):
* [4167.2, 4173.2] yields 18.1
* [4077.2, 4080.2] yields 16.4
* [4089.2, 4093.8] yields 17.5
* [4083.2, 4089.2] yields 16.1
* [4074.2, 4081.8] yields 17.1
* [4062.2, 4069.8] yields 15.1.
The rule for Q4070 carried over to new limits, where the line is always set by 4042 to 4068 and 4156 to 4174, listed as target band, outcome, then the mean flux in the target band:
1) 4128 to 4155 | 1.0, 17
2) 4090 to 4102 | 0.4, 16.2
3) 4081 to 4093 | -0.3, 17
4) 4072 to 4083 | -0.4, 17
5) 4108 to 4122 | 0.5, 16.5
